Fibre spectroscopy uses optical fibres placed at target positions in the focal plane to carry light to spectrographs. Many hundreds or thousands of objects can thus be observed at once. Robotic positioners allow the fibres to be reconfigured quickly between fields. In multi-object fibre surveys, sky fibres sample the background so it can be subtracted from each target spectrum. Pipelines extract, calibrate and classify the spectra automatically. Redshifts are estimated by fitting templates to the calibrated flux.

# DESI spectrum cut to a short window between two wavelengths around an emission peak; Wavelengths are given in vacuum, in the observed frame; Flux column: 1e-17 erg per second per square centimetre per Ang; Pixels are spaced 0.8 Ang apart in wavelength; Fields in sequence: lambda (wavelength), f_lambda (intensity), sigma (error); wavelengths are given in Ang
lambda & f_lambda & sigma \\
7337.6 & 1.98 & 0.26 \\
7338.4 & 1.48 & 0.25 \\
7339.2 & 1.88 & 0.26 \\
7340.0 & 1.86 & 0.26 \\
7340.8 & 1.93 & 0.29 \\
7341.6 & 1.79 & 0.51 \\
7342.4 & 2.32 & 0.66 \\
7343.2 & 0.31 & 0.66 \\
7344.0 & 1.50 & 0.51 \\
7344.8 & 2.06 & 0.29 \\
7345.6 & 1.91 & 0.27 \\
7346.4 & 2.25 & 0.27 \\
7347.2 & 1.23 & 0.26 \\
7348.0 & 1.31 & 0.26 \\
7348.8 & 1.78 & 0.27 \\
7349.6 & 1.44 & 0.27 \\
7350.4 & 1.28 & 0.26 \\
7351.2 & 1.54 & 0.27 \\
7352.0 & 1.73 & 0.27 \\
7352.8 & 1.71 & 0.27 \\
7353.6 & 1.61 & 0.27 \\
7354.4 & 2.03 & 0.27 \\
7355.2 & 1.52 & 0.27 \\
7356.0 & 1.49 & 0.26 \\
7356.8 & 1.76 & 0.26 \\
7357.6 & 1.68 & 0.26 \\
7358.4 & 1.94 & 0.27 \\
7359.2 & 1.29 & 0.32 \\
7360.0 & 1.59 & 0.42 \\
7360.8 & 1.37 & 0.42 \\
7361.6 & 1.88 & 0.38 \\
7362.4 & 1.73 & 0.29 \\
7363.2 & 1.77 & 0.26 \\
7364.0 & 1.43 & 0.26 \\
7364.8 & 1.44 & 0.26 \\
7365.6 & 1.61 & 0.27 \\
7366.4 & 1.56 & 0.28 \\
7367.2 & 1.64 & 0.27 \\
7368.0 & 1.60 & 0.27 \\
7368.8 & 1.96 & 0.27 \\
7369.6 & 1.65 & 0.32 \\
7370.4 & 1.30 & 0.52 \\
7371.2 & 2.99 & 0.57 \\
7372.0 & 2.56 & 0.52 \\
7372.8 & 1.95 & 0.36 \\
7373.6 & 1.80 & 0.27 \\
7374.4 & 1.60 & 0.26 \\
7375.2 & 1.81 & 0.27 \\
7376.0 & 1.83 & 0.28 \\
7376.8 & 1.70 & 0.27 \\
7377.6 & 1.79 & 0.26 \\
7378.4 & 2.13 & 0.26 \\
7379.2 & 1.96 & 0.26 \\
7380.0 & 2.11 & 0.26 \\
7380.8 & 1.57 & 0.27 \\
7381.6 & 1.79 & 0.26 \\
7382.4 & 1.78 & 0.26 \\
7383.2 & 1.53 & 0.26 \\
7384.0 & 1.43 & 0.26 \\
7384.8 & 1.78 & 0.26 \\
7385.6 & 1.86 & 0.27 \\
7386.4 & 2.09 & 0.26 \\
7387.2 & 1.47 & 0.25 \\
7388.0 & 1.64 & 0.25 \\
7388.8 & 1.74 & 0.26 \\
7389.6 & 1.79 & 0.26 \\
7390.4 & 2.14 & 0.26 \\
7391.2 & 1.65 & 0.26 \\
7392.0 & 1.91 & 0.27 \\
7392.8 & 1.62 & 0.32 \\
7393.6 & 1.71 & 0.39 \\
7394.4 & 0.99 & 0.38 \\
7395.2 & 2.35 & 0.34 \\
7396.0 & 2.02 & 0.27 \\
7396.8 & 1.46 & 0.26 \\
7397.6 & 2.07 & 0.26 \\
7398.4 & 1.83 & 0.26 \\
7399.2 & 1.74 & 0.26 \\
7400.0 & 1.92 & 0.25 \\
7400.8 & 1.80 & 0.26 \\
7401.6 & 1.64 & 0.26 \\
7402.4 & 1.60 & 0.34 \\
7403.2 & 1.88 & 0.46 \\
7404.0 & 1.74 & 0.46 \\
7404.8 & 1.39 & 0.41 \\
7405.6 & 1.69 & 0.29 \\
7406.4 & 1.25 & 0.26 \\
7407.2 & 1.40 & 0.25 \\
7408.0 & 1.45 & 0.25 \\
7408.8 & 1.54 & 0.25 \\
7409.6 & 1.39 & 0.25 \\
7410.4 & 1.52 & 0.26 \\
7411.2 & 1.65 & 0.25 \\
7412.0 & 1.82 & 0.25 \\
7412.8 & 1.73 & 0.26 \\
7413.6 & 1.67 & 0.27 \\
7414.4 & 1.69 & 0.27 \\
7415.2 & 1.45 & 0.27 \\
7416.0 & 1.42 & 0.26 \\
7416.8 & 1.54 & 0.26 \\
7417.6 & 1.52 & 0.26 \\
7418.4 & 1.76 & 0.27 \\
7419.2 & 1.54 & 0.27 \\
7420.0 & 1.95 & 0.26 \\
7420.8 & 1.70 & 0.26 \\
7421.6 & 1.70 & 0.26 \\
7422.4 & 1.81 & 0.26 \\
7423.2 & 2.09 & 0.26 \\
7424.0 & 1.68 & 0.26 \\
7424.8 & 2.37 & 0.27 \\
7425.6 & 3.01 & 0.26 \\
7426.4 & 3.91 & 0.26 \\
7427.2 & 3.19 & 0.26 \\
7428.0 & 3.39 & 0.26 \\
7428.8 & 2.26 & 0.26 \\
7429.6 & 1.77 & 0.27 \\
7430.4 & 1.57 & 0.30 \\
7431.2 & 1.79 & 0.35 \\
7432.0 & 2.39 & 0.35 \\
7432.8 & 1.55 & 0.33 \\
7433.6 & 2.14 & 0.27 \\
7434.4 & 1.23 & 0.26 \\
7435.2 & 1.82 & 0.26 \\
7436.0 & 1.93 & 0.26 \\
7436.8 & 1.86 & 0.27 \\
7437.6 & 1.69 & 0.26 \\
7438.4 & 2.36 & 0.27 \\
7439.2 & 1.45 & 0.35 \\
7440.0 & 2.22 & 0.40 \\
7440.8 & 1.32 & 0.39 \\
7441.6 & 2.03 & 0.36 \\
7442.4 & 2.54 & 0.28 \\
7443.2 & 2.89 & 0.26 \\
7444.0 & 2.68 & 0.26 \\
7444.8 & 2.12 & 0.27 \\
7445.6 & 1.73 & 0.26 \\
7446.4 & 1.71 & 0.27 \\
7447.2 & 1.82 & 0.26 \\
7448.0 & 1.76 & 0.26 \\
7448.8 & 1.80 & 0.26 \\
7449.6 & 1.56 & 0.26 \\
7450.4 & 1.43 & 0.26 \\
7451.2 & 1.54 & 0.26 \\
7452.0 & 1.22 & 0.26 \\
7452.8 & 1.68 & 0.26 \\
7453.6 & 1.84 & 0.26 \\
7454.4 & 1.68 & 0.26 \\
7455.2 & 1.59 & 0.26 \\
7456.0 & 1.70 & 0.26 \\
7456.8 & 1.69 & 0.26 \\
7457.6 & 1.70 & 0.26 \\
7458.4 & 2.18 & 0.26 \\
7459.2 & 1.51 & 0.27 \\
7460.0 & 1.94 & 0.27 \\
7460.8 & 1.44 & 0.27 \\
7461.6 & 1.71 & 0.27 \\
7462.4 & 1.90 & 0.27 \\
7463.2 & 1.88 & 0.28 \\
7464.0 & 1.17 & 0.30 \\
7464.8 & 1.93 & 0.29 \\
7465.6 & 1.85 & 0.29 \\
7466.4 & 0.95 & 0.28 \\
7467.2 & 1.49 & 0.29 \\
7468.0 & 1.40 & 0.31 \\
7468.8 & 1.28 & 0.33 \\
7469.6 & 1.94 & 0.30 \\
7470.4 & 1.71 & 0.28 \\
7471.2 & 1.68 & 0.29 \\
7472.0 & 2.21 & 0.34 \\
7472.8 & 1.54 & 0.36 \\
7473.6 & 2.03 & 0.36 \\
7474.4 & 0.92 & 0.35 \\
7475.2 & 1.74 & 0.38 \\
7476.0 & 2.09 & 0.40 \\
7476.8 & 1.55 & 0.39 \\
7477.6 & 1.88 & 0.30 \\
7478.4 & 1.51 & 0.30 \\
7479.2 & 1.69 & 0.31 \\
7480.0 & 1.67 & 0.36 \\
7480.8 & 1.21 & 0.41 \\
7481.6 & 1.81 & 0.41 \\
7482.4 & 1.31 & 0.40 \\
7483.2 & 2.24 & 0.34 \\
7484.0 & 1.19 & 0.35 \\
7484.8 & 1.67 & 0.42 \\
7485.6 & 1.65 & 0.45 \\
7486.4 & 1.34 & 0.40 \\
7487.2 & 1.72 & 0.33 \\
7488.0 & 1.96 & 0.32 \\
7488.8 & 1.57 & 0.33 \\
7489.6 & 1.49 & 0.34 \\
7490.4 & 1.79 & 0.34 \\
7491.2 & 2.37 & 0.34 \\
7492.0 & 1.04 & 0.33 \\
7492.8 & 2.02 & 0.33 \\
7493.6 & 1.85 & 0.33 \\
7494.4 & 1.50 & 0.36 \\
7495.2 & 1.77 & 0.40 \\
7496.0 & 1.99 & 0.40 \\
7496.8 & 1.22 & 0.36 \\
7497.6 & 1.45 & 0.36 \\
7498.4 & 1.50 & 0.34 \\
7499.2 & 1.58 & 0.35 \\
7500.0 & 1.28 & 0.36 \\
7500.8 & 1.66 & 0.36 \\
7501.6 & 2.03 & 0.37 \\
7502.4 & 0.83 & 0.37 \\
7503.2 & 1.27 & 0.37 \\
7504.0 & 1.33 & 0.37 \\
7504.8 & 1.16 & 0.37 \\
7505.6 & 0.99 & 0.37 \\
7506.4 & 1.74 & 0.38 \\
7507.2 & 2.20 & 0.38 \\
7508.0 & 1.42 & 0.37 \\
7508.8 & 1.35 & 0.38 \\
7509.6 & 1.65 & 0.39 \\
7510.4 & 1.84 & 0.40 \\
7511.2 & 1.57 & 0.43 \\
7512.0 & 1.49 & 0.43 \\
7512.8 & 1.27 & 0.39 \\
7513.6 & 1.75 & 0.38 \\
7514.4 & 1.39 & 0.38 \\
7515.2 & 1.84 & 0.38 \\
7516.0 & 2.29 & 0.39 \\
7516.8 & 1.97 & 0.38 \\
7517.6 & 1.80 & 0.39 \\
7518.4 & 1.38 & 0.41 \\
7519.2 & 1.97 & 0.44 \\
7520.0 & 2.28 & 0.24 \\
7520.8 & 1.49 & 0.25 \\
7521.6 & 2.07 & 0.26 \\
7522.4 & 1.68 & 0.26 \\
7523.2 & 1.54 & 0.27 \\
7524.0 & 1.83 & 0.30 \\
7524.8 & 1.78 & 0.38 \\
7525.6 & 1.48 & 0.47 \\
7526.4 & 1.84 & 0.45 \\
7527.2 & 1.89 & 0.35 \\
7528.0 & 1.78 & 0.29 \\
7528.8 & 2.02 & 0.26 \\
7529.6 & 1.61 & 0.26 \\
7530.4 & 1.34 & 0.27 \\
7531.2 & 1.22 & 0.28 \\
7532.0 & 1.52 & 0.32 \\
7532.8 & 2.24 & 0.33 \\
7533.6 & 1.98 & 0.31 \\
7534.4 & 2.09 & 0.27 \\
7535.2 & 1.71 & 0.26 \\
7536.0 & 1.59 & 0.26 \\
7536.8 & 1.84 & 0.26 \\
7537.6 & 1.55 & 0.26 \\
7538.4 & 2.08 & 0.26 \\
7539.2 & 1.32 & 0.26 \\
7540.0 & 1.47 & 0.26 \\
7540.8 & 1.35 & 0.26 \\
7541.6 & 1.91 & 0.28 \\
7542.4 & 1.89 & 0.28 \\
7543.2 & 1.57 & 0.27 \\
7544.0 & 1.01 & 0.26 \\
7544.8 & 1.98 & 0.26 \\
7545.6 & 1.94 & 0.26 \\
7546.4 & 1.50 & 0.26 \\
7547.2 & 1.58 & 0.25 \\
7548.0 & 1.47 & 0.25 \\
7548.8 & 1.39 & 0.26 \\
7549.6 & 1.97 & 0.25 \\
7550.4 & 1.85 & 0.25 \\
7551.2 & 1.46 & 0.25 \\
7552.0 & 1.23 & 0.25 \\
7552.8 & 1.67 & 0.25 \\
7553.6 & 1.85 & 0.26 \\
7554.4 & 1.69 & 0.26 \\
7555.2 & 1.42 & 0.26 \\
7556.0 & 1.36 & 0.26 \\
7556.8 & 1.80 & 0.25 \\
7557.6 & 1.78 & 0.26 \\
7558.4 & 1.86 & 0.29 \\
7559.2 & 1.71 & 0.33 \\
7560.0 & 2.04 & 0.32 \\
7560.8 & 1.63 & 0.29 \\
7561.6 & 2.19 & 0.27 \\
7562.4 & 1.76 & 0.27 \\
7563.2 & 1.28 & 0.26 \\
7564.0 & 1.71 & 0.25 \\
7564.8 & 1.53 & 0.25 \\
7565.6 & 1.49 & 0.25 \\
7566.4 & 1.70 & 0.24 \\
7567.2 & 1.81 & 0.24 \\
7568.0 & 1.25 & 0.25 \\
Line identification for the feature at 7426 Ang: [S II] 6716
